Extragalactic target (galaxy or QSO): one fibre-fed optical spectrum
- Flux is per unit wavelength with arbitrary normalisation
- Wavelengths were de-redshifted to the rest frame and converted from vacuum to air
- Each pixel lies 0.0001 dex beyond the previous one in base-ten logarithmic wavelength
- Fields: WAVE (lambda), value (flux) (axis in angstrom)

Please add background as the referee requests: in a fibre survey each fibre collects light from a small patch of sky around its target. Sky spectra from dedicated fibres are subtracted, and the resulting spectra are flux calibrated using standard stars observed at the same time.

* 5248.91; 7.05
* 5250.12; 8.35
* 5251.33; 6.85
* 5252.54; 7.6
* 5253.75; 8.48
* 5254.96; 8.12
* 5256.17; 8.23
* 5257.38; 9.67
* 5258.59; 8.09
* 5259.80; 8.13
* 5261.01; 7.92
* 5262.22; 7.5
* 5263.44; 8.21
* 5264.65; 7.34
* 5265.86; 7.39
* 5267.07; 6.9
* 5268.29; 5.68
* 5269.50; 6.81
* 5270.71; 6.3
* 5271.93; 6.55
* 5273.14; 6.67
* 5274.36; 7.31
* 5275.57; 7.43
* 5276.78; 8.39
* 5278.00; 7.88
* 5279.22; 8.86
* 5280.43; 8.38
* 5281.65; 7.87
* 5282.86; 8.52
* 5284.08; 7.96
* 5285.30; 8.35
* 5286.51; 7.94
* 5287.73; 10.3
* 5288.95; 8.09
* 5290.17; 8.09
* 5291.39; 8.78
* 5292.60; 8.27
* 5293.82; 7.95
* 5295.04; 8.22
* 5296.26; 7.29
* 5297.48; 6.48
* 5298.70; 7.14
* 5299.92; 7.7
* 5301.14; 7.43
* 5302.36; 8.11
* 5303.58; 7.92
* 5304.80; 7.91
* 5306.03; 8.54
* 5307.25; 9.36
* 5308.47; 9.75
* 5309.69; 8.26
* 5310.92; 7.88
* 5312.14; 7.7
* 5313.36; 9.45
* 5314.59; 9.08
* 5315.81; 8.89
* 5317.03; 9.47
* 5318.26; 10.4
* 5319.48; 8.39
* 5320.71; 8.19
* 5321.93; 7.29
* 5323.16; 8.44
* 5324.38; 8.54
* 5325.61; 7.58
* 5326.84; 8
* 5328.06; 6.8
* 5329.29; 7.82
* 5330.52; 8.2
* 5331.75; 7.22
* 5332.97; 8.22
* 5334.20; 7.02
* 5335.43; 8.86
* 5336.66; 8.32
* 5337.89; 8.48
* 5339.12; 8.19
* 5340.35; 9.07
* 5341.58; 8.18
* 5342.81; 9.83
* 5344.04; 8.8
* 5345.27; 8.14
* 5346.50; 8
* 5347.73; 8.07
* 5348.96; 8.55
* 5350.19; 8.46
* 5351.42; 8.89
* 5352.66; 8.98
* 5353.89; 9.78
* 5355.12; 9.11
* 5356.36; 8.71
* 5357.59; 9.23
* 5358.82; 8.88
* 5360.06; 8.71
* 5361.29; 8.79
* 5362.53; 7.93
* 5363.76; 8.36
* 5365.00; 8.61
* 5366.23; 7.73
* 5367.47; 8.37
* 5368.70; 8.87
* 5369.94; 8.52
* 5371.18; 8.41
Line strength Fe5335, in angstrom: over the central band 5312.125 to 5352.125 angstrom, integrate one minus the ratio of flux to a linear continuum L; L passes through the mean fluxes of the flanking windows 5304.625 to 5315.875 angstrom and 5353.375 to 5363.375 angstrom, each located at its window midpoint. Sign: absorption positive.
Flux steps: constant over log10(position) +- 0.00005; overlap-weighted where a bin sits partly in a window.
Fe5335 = 1.76 angstrom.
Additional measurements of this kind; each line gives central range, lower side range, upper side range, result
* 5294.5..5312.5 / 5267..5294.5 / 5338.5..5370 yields 0.2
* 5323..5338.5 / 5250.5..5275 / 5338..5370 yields 0.8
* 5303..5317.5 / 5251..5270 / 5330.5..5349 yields -1.1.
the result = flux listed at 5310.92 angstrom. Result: 7.88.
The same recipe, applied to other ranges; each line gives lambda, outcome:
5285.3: 8.35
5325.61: 7.58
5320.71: 8.19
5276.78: 8.39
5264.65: 7.34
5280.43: 8.38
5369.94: 8.52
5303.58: 7.92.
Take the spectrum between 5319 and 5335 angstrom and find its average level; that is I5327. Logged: 7.83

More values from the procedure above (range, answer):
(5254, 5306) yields 7.82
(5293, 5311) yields 8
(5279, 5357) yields 8.35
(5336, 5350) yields 8.51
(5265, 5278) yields 7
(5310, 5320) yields 8.89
